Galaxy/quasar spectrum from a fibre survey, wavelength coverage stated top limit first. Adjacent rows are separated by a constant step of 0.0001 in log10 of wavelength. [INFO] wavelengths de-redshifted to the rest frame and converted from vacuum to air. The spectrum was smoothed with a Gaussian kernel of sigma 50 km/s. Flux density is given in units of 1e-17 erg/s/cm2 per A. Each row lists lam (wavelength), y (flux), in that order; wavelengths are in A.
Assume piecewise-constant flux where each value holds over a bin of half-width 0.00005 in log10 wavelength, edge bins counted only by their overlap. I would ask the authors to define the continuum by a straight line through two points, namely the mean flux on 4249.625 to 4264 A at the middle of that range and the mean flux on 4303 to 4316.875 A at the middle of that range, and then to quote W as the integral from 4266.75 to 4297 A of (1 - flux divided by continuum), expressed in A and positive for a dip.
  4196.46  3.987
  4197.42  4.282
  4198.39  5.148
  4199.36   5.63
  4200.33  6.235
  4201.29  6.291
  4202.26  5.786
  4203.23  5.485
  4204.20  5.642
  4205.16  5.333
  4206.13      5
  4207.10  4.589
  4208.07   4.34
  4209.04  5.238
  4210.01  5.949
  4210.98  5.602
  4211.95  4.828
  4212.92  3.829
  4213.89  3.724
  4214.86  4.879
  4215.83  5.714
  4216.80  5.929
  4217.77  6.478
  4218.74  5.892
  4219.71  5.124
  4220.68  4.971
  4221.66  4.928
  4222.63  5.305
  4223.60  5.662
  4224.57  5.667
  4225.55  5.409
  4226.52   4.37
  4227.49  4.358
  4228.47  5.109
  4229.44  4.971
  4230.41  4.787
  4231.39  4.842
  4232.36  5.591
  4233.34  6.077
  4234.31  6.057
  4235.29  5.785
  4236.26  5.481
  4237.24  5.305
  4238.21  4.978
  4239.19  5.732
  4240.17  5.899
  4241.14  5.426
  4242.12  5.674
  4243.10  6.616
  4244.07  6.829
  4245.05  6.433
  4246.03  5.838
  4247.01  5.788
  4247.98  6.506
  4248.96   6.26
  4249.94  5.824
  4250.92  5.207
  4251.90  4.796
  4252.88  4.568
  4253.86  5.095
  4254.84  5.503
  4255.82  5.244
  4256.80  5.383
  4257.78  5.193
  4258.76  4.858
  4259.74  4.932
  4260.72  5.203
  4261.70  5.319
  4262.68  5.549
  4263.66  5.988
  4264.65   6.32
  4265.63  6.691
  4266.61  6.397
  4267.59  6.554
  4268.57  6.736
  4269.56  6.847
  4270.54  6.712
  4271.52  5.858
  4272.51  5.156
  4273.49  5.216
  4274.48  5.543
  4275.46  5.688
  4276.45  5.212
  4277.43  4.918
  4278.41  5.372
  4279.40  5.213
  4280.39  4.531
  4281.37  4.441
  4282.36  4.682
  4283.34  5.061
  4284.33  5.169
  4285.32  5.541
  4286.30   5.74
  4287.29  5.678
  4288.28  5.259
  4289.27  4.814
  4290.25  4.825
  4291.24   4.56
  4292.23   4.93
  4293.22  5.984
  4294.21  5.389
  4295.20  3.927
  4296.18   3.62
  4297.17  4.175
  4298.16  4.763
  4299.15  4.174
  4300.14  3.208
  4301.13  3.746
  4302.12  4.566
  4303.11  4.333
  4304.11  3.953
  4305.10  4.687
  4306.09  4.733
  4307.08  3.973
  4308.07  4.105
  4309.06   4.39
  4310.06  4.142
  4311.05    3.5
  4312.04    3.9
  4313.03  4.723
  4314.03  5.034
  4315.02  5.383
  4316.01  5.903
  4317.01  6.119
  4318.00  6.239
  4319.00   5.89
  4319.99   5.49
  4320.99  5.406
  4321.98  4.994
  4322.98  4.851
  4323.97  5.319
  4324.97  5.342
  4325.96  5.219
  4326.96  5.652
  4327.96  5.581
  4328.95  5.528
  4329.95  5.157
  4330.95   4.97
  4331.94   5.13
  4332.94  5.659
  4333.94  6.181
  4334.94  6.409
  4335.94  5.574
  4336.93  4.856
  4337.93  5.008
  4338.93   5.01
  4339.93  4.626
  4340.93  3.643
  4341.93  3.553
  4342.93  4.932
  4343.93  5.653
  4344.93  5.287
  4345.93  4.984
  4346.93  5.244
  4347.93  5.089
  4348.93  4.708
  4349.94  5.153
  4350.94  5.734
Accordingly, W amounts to -2.5 A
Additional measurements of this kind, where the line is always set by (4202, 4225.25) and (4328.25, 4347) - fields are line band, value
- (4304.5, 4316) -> 1.5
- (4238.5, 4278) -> -4.0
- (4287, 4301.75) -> 1.7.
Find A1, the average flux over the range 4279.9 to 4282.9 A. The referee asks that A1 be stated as 4.57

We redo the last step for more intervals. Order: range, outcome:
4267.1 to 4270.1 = 6.71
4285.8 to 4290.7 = 5.27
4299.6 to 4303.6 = 3.97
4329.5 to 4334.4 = 5.42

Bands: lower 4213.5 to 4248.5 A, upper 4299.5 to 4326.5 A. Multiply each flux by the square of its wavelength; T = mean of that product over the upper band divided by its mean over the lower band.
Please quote 0.9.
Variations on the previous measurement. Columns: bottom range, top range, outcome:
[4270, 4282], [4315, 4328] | 1.06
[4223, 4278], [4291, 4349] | 0.90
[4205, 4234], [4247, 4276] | 1.13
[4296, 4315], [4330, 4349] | 1.22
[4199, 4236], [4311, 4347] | 1.04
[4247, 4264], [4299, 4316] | 0.82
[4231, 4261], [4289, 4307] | 0.82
